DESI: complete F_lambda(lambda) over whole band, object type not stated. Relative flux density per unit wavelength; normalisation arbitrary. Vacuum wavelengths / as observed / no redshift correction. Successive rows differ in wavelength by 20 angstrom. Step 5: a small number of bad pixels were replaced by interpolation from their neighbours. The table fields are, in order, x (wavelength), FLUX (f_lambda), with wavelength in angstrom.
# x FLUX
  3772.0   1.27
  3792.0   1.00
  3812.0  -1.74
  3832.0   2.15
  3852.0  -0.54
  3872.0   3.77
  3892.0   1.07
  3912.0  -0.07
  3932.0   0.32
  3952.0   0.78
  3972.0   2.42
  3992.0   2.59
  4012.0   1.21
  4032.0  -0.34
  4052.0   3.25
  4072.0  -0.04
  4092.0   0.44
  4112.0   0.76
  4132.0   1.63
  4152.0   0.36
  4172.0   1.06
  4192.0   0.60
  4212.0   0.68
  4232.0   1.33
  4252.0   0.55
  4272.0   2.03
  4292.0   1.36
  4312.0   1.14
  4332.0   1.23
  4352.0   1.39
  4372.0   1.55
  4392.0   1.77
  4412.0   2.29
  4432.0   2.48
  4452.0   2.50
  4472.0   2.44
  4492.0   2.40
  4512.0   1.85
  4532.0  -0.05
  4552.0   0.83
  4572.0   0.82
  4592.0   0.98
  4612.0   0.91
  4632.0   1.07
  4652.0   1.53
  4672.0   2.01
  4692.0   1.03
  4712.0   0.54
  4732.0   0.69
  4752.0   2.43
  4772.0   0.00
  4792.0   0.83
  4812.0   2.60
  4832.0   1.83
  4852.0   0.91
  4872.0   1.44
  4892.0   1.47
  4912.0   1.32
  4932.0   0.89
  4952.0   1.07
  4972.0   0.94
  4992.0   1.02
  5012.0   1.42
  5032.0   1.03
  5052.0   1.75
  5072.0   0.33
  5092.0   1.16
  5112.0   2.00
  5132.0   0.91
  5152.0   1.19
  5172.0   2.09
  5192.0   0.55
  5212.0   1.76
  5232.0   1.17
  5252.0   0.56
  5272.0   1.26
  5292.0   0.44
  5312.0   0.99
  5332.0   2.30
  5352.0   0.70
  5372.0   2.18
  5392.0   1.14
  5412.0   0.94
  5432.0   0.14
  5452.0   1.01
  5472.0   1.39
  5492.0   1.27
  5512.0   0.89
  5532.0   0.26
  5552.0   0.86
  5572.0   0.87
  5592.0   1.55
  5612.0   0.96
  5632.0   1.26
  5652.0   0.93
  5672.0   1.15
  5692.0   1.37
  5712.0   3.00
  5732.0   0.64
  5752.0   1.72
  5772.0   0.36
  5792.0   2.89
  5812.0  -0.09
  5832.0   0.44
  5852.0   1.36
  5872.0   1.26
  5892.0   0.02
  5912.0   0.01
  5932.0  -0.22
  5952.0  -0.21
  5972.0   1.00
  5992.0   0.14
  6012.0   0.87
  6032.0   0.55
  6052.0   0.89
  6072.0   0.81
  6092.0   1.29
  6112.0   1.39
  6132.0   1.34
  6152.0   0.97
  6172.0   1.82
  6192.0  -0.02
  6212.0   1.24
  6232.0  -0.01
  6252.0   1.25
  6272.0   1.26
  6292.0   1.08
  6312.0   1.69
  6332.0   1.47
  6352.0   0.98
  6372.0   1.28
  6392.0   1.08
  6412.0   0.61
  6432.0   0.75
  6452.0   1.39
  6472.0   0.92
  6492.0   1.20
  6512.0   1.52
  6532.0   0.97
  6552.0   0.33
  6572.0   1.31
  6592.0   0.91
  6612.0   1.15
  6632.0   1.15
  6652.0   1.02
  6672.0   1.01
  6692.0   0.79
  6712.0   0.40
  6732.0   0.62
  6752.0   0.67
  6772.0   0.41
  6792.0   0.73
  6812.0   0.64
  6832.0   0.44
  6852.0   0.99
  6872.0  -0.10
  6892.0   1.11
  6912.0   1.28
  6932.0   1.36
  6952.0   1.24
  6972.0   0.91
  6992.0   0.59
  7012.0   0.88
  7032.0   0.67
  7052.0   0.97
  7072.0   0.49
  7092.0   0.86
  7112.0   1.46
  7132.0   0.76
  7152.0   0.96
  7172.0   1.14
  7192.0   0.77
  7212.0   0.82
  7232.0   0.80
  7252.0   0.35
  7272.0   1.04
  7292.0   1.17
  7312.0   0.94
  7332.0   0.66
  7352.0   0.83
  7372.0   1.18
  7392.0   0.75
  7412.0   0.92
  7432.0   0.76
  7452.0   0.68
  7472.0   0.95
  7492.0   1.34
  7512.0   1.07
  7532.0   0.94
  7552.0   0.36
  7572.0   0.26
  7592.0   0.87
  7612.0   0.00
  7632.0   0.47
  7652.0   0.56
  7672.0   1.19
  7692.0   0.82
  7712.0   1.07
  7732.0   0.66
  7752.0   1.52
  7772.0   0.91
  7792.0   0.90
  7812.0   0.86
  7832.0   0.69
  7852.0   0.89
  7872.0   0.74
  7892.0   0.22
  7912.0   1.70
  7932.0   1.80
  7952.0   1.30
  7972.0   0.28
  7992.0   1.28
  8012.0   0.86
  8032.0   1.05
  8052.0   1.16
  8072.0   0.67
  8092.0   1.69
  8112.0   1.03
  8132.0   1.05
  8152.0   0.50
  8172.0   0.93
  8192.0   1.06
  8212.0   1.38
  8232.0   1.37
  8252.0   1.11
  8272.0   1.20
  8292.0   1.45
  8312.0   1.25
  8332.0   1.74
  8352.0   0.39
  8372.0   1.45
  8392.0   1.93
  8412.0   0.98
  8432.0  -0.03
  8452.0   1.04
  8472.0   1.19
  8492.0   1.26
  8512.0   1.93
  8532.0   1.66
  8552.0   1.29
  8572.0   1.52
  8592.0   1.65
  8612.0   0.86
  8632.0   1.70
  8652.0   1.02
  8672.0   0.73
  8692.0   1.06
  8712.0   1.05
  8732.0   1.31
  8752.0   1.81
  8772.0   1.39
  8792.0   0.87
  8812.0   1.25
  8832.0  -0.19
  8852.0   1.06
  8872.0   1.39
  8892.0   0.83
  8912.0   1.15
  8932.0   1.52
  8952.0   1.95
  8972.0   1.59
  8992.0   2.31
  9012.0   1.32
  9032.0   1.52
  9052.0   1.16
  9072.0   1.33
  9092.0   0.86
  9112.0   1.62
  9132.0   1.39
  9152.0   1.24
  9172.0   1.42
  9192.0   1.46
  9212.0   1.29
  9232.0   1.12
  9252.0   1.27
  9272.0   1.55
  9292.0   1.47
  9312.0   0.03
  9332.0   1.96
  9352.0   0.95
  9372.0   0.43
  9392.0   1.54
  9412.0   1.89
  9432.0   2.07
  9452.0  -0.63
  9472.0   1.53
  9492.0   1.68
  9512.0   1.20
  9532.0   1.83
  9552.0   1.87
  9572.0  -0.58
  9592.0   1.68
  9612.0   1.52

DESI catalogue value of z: 1.12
